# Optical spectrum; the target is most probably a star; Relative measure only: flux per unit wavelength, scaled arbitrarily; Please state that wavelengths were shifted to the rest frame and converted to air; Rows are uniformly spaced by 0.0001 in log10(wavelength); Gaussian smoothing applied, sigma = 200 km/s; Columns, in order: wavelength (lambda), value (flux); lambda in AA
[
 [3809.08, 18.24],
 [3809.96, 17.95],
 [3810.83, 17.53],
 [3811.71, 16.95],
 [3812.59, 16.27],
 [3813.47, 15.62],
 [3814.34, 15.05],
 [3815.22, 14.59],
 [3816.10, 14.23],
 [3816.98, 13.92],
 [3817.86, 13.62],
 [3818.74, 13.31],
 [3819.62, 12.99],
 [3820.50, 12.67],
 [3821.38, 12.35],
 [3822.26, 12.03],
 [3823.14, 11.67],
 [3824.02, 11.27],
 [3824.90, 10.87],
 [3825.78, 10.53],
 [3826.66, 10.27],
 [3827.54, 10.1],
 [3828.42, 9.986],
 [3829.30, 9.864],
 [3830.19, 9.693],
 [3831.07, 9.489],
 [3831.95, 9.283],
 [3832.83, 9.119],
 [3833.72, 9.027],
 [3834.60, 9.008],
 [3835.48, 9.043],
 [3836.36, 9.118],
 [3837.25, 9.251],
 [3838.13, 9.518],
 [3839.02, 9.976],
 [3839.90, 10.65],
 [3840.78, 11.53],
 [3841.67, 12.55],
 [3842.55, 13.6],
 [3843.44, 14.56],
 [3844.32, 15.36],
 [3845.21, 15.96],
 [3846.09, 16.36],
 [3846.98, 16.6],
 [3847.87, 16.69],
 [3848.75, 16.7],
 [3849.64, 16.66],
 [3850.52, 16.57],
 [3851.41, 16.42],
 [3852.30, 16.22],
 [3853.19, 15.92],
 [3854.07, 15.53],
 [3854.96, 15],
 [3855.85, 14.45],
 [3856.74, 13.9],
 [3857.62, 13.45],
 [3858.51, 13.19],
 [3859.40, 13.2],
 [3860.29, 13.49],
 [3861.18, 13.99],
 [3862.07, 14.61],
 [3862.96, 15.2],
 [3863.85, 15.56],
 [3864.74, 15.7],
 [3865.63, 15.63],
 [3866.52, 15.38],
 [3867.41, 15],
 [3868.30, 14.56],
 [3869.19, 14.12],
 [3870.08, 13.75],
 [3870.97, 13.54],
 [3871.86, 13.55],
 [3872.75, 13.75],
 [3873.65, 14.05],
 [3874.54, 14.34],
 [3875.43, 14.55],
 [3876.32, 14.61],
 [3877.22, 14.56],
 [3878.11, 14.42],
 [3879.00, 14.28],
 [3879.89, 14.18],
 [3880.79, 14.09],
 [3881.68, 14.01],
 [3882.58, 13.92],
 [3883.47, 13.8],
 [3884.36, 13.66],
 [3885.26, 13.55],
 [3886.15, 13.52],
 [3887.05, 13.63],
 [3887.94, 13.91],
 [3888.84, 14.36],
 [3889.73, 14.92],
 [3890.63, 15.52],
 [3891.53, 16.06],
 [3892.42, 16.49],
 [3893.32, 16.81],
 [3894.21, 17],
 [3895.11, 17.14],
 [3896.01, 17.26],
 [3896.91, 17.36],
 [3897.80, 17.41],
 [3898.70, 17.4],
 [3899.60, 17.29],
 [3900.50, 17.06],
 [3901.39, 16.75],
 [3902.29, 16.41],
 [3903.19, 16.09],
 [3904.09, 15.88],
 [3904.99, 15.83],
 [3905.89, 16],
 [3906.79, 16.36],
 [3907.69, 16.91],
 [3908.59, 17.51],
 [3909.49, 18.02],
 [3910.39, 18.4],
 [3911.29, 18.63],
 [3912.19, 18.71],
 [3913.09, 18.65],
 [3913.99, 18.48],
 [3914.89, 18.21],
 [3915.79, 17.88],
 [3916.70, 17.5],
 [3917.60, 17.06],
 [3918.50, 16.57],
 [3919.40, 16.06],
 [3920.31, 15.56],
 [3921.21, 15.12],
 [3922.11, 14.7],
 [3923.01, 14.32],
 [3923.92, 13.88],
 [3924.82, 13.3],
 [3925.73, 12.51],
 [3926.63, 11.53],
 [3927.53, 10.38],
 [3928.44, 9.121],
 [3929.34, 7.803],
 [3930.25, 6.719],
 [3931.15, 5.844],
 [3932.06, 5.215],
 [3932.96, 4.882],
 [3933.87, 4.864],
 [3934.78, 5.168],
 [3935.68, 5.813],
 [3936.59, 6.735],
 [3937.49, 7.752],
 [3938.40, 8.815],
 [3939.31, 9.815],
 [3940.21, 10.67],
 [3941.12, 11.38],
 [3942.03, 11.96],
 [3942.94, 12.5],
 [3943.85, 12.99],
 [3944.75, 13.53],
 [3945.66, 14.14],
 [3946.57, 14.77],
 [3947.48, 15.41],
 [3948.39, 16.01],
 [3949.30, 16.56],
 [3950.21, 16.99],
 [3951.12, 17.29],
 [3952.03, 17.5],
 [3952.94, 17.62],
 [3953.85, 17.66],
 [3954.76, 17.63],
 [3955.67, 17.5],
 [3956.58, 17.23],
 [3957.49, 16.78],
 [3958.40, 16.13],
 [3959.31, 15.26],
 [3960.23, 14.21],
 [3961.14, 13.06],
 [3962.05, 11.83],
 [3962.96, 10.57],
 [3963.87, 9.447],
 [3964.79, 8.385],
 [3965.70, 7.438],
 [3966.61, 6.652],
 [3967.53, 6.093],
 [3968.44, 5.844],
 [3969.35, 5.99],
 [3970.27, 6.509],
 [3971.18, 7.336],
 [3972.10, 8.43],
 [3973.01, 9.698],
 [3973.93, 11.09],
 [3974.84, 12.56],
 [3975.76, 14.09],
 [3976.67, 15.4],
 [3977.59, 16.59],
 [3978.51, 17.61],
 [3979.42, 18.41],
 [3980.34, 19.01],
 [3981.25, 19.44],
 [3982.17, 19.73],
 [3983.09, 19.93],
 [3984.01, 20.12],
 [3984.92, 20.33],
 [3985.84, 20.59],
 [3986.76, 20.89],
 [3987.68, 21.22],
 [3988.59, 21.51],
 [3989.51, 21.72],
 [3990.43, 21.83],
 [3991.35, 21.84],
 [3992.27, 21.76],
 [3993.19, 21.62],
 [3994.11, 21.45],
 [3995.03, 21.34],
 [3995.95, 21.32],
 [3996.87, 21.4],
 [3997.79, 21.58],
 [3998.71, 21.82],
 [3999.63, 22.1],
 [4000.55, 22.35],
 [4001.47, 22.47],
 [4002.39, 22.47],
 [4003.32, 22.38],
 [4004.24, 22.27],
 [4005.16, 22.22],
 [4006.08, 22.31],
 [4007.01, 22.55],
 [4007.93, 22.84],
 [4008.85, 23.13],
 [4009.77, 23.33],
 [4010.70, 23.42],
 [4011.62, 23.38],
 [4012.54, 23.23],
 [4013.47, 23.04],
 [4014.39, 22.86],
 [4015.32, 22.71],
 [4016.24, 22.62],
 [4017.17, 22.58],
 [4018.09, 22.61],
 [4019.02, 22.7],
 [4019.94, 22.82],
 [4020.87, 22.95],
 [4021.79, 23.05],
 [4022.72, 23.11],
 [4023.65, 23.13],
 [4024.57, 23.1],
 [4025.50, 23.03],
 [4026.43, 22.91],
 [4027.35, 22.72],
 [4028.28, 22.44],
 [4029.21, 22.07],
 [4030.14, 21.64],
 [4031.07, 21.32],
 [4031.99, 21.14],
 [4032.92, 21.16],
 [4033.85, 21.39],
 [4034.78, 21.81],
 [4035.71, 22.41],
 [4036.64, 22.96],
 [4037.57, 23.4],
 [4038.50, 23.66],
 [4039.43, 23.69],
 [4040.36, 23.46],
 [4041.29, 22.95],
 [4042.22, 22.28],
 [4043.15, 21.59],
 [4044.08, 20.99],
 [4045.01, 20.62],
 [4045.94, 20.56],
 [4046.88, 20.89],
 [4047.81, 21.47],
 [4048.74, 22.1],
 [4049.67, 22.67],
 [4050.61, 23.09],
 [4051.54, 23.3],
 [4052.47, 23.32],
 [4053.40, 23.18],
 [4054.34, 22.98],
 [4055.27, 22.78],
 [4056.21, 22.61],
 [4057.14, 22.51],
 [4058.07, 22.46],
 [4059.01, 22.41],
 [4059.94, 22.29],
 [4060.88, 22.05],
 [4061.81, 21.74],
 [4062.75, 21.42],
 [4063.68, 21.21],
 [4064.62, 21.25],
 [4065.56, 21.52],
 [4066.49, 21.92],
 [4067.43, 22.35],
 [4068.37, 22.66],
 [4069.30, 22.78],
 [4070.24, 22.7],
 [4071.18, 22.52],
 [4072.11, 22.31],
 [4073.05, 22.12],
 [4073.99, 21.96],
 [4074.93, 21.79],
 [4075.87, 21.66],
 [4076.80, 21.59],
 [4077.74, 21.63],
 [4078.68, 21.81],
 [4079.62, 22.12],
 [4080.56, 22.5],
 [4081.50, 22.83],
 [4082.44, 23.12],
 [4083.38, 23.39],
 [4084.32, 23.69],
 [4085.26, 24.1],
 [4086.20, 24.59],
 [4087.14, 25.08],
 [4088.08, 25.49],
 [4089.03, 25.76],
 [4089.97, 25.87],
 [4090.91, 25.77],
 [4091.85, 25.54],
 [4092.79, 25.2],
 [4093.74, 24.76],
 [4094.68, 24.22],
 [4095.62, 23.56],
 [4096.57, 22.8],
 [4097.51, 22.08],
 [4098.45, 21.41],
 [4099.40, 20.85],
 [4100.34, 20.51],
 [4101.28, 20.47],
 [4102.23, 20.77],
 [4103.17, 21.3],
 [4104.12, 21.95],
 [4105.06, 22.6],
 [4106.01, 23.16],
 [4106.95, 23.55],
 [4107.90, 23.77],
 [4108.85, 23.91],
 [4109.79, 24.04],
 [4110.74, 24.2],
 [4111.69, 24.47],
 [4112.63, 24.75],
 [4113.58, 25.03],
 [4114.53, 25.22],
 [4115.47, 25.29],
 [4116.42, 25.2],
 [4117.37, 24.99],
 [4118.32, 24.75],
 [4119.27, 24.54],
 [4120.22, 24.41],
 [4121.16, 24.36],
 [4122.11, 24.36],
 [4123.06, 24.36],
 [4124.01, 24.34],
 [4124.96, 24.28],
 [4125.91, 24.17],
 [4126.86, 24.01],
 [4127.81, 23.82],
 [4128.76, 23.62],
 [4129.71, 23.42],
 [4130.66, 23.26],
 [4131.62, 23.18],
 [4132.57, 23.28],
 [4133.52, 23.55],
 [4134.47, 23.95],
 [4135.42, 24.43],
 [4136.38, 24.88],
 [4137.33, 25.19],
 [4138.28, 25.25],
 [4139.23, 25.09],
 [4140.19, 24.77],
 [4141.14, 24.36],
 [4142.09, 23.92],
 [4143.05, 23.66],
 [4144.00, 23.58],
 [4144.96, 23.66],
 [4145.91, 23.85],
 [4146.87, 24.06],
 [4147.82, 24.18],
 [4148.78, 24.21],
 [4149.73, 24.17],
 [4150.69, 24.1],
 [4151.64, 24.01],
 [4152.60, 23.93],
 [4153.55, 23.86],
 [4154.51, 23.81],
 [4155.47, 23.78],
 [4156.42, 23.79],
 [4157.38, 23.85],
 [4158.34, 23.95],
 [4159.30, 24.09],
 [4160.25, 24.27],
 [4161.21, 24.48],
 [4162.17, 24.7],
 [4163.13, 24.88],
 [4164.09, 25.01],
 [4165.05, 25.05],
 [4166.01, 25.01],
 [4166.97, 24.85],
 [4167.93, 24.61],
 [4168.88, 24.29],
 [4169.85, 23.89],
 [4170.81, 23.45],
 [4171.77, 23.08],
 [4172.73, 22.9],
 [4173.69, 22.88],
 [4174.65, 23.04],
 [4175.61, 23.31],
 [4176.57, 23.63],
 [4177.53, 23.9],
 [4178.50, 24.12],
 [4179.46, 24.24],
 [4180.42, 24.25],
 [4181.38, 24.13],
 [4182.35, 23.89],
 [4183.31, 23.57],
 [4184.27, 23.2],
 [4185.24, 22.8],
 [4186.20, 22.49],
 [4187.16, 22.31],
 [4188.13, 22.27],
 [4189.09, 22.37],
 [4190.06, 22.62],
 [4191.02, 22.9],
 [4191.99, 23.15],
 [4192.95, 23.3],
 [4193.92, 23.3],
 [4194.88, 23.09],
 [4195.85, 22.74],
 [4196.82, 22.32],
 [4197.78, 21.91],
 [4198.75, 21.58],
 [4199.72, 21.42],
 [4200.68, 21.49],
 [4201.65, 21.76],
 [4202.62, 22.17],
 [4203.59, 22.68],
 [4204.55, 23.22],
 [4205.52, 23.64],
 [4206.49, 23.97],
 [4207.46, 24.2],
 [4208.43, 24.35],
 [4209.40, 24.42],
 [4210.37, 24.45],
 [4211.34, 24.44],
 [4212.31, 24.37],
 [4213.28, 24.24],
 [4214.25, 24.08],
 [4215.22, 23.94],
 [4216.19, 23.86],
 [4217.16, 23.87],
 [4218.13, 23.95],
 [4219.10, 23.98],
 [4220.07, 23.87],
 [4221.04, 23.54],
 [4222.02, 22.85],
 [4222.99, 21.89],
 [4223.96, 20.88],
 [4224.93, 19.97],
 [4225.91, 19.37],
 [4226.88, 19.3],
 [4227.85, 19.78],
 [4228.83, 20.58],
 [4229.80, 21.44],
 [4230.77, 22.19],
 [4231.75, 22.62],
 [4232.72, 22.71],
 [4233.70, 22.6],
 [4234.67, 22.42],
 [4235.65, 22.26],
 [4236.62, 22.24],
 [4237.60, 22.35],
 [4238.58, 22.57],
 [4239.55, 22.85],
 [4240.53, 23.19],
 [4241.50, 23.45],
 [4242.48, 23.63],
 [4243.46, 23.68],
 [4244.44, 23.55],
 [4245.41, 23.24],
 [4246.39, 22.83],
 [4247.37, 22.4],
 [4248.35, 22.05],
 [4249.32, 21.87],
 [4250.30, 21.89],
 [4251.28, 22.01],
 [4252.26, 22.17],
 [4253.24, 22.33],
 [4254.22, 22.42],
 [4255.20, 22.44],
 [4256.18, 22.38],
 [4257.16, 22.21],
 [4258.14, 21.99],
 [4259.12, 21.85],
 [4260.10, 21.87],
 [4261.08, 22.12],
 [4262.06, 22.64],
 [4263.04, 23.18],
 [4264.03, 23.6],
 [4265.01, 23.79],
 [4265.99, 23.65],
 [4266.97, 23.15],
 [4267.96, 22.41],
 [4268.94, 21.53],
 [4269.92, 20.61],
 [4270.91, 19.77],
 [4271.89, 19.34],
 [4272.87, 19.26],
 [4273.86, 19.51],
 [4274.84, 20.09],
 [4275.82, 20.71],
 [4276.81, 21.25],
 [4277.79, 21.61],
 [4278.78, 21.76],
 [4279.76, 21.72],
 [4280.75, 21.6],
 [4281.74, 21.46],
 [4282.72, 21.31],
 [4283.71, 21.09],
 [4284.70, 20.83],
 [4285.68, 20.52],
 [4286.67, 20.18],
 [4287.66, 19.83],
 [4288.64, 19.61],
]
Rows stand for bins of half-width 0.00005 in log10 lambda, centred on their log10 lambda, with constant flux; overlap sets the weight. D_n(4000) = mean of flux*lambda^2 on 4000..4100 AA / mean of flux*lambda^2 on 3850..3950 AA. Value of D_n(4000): 1.73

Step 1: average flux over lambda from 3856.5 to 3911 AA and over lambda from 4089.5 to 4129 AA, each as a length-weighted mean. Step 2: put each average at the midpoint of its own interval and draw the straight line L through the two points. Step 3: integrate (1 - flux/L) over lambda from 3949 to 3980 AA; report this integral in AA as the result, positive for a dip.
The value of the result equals 8.9 AA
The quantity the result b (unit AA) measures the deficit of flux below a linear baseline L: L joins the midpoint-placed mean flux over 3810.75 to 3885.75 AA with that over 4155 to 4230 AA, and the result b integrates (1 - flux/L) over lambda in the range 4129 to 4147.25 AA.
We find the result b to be -2.01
